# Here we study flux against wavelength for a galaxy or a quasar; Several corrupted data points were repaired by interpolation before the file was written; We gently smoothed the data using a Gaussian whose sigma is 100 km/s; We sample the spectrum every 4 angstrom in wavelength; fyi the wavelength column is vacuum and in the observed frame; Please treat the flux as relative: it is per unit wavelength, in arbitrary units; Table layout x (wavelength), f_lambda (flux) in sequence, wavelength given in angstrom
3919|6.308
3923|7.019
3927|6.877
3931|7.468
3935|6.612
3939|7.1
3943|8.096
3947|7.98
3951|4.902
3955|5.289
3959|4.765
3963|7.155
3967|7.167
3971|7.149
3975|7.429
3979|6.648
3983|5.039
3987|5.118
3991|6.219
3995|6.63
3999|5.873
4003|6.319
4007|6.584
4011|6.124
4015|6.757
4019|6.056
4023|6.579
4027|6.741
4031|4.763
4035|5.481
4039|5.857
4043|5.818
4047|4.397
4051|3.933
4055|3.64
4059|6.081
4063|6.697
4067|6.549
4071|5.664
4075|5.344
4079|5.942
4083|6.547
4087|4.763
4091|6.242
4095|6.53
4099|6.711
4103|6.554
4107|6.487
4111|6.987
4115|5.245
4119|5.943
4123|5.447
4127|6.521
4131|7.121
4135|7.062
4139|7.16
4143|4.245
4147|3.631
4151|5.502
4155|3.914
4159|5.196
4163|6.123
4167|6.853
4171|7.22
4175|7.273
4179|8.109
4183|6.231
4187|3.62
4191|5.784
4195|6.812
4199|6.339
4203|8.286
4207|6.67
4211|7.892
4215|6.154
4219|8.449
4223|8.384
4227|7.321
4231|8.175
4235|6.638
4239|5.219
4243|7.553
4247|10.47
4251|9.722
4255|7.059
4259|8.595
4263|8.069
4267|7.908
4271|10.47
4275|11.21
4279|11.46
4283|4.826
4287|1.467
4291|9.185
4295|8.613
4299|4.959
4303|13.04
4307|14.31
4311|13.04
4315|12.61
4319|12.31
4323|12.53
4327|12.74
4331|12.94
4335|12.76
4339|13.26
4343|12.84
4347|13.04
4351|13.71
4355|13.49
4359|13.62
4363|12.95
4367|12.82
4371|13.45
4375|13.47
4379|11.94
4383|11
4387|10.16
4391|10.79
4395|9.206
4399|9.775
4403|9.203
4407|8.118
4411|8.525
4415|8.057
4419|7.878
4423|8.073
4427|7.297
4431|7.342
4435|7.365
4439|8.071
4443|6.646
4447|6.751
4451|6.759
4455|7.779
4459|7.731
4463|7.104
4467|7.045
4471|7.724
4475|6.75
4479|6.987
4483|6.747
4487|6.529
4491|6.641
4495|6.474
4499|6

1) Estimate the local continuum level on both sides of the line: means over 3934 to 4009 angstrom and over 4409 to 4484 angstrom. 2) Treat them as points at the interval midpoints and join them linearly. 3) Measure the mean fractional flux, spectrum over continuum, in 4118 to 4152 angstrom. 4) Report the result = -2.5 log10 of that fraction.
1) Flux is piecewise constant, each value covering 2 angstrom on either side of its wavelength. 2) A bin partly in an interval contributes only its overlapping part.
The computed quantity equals 0.16 mag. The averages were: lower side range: 6.42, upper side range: 7.41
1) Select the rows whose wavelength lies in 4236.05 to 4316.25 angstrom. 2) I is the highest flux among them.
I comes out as 14.31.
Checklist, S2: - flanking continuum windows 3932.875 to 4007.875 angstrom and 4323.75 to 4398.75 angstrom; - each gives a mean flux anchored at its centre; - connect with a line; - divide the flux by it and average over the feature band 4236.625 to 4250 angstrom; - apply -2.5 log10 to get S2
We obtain 0.32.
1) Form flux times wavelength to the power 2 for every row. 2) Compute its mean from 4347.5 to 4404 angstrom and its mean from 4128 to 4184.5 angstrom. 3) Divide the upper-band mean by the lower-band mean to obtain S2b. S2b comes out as 2.15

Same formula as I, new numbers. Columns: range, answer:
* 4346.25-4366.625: 13.71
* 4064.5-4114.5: 6.987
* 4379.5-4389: 11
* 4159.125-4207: 8.286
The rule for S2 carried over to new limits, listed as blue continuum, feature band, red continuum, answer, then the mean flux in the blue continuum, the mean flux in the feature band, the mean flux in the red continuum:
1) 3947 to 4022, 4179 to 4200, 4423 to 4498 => 0.11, 6.23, 5.95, 7.11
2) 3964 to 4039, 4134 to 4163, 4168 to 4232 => 0.29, 6.26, 5.24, 7.02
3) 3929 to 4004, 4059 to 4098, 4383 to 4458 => 0.15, 6.47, 6.05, 8.28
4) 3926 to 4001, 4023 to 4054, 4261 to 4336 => 0.35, 6.5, 5.31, 10.2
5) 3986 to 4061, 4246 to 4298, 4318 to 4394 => 0.29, 5.74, 8.28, 12.6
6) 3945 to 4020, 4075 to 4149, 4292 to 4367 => 0.37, 6.28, 6.04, 12.3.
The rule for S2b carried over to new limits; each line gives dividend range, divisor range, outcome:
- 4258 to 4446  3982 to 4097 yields 2.06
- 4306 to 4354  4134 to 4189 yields 2.41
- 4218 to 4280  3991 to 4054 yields 1.63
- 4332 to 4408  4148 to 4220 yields 2.03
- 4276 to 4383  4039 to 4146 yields 2.20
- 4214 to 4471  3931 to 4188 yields 1.81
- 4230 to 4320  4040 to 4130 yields 1.68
